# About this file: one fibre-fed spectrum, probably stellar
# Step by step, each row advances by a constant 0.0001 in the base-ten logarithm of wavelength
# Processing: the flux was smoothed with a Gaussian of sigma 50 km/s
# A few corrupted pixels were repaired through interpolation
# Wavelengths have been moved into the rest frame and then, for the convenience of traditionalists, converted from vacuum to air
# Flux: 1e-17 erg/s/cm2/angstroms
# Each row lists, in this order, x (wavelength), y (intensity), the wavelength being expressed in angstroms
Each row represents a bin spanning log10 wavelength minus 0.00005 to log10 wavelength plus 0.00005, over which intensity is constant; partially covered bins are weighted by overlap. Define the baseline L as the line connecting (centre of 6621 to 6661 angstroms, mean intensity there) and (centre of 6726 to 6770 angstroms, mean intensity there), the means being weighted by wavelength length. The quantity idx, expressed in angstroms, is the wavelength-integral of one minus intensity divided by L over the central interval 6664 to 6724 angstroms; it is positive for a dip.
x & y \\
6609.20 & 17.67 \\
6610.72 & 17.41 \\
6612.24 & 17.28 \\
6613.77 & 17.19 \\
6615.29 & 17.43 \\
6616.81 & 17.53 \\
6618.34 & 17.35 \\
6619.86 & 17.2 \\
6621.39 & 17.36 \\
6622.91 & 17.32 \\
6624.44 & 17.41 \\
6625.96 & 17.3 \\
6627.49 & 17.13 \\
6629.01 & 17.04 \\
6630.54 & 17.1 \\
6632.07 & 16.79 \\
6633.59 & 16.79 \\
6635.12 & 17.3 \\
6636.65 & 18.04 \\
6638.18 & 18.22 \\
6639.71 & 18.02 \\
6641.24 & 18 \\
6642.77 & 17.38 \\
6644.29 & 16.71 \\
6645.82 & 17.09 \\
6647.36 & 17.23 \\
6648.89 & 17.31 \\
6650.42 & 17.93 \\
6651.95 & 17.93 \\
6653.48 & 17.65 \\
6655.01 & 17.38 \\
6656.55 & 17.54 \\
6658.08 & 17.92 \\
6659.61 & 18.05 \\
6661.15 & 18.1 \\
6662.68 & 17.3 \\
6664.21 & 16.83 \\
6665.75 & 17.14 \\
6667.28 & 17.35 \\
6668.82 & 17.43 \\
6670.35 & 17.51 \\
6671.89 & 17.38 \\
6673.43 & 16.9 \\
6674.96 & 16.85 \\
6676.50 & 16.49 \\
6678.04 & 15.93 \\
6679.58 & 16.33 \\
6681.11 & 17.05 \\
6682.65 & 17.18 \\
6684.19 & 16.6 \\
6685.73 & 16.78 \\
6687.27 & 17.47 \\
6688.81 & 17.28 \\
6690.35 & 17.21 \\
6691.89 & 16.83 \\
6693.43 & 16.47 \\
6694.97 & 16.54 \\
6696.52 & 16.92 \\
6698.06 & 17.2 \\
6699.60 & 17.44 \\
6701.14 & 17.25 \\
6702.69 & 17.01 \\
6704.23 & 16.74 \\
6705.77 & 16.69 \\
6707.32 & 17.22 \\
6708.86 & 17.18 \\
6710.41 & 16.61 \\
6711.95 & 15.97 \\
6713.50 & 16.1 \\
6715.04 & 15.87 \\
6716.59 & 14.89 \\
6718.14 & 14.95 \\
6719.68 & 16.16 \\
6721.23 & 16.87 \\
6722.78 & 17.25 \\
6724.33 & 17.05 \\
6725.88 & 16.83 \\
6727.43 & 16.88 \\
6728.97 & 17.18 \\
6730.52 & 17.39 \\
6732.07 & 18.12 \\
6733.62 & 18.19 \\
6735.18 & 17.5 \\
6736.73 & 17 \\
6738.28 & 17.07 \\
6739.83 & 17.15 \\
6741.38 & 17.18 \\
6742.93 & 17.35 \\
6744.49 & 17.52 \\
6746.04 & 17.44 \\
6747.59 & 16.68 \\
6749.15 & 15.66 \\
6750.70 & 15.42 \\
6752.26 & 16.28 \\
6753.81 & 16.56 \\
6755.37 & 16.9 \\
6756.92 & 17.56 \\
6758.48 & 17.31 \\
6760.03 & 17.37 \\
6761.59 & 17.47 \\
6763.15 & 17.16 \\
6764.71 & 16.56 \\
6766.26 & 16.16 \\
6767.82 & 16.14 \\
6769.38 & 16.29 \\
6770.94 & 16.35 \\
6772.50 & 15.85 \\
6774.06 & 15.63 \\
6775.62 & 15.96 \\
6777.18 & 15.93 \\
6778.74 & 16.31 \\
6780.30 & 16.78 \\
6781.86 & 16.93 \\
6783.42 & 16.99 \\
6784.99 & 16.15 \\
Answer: 1.6 angstroms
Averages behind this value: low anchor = 17.5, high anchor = 17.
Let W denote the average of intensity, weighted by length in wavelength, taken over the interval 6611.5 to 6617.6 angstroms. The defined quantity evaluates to 17.3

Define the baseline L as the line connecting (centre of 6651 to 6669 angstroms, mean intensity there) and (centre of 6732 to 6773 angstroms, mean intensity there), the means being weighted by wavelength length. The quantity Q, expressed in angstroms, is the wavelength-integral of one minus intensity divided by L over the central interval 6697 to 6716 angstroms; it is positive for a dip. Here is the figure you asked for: 0.5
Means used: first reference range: 17.6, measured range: 16.8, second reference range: 16.9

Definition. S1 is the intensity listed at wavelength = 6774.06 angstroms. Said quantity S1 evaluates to 15.63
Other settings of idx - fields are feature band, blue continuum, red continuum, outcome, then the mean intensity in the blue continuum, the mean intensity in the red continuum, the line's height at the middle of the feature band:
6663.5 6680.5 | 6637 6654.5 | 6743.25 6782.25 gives 0.4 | 17.6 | 16.6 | 17.4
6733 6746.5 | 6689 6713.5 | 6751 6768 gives -0.4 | 16.9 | 16.8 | 16.9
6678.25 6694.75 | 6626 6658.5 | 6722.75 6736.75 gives 0.5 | 17.4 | 17.4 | 17.4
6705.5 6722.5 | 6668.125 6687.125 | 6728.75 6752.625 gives 0.8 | 16.9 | 17.1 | 17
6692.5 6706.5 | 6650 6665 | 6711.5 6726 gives -0.2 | 17.7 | 16.2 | 16.6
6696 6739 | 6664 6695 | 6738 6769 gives 0.1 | 16.9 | 16.8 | 16.9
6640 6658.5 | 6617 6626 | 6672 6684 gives -0.5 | 17.3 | 16.7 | 17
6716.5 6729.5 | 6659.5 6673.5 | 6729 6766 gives 0.5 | 17.4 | 17.1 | 17.2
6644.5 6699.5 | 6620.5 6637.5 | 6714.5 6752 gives -0.4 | 17.2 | 16.8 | 17.1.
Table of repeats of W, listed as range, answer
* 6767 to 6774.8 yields 16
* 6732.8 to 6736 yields 17.8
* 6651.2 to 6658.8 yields 17.7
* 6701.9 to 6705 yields 16.9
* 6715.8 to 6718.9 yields 14.9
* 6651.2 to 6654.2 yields 17.8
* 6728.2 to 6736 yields 17.7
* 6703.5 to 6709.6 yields 17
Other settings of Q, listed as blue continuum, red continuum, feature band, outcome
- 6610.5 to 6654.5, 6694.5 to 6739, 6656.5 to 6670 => -0.3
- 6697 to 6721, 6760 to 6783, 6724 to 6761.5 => -1.4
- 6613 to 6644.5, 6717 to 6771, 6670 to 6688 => 0.3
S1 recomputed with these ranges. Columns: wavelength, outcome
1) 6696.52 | 16.92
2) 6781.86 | 16.93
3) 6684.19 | 16.6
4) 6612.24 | 17.28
